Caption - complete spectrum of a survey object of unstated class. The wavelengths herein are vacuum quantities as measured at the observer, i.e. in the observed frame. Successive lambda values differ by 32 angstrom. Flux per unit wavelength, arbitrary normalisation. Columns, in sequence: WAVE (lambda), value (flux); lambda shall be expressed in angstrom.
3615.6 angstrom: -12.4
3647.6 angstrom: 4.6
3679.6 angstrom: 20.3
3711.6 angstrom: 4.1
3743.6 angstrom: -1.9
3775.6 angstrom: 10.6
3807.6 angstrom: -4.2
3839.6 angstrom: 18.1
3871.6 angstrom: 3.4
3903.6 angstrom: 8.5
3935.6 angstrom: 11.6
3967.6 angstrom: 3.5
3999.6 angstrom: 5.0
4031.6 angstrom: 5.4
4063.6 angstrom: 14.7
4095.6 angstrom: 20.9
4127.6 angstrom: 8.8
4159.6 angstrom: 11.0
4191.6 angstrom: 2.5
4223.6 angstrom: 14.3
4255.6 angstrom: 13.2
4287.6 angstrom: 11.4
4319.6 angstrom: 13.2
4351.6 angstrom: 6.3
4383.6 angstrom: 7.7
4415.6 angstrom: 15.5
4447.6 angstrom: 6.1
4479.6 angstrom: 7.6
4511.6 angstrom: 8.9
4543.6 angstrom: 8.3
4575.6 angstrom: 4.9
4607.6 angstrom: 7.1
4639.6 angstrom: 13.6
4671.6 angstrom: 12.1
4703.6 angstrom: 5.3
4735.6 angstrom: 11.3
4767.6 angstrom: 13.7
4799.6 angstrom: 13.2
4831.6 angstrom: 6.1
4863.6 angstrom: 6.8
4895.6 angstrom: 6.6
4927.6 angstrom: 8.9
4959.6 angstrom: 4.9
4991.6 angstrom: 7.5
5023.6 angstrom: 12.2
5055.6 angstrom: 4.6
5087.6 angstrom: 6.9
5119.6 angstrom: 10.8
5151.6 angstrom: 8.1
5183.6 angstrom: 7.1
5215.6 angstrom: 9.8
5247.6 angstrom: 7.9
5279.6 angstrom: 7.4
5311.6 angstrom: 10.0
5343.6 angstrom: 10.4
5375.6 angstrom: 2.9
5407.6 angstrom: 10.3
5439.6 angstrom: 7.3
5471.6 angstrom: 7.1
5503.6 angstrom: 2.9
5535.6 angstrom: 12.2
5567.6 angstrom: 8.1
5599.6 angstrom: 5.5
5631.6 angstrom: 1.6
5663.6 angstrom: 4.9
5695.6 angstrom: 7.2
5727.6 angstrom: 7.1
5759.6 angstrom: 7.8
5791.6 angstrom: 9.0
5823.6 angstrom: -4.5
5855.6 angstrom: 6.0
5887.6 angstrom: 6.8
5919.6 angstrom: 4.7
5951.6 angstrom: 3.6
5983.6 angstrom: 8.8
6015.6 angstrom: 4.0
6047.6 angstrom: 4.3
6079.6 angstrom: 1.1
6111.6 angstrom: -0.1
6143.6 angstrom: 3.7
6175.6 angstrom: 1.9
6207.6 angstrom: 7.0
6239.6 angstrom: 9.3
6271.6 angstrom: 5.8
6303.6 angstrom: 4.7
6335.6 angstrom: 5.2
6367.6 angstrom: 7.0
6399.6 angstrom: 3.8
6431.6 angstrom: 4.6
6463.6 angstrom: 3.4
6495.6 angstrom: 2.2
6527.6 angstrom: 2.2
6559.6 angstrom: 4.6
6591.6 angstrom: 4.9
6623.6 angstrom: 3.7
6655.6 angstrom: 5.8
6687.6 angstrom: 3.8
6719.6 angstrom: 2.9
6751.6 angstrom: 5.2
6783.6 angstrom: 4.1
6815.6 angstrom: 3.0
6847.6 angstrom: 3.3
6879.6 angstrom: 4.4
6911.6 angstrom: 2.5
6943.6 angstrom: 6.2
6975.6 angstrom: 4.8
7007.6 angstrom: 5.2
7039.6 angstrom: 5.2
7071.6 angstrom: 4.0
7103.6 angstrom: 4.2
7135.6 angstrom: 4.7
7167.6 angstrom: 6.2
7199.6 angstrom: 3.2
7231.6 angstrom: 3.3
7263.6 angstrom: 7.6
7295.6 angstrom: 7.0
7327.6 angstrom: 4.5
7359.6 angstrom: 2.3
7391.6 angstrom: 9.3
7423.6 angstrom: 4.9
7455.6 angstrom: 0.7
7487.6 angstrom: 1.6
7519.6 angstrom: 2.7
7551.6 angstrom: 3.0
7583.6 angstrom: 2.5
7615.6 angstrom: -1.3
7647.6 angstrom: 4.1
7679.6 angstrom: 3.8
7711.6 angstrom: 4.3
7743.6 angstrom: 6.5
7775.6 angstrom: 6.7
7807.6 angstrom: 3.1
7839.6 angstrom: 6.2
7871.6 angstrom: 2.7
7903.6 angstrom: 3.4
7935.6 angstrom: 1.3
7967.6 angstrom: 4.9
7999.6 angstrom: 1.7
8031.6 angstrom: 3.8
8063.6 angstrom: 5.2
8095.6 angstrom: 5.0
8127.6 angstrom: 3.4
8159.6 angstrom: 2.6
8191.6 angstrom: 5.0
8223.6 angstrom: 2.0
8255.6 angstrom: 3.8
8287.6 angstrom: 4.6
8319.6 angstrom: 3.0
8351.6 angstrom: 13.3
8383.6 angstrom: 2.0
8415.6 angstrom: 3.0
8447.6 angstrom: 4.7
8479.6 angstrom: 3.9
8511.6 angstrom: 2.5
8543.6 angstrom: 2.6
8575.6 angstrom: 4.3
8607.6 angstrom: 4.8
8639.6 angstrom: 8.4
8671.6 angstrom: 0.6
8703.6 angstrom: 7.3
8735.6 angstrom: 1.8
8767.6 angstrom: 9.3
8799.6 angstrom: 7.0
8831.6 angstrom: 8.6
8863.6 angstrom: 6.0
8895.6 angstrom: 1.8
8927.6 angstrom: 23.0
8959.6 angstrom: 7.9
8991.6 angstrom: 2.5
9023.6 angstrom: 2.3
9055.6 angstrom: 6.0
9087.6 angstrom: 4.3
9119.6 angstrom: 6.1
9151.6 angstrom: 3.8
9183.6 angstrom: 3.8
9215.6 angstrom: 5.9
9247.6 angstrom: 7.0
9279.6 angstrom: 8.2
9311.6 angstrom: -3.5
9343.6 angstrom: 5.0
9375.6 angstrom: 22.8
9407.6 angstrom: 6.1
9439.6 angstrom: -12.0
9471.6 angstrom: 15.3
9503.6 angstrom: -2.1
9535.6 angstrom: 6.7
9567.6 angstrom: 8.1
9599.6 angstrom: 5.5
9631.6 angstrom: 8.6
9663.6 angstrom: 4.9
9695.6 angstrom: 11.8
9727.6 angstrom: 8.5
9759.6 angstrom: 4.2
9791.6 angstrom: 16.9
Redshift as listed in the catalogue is 1.24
